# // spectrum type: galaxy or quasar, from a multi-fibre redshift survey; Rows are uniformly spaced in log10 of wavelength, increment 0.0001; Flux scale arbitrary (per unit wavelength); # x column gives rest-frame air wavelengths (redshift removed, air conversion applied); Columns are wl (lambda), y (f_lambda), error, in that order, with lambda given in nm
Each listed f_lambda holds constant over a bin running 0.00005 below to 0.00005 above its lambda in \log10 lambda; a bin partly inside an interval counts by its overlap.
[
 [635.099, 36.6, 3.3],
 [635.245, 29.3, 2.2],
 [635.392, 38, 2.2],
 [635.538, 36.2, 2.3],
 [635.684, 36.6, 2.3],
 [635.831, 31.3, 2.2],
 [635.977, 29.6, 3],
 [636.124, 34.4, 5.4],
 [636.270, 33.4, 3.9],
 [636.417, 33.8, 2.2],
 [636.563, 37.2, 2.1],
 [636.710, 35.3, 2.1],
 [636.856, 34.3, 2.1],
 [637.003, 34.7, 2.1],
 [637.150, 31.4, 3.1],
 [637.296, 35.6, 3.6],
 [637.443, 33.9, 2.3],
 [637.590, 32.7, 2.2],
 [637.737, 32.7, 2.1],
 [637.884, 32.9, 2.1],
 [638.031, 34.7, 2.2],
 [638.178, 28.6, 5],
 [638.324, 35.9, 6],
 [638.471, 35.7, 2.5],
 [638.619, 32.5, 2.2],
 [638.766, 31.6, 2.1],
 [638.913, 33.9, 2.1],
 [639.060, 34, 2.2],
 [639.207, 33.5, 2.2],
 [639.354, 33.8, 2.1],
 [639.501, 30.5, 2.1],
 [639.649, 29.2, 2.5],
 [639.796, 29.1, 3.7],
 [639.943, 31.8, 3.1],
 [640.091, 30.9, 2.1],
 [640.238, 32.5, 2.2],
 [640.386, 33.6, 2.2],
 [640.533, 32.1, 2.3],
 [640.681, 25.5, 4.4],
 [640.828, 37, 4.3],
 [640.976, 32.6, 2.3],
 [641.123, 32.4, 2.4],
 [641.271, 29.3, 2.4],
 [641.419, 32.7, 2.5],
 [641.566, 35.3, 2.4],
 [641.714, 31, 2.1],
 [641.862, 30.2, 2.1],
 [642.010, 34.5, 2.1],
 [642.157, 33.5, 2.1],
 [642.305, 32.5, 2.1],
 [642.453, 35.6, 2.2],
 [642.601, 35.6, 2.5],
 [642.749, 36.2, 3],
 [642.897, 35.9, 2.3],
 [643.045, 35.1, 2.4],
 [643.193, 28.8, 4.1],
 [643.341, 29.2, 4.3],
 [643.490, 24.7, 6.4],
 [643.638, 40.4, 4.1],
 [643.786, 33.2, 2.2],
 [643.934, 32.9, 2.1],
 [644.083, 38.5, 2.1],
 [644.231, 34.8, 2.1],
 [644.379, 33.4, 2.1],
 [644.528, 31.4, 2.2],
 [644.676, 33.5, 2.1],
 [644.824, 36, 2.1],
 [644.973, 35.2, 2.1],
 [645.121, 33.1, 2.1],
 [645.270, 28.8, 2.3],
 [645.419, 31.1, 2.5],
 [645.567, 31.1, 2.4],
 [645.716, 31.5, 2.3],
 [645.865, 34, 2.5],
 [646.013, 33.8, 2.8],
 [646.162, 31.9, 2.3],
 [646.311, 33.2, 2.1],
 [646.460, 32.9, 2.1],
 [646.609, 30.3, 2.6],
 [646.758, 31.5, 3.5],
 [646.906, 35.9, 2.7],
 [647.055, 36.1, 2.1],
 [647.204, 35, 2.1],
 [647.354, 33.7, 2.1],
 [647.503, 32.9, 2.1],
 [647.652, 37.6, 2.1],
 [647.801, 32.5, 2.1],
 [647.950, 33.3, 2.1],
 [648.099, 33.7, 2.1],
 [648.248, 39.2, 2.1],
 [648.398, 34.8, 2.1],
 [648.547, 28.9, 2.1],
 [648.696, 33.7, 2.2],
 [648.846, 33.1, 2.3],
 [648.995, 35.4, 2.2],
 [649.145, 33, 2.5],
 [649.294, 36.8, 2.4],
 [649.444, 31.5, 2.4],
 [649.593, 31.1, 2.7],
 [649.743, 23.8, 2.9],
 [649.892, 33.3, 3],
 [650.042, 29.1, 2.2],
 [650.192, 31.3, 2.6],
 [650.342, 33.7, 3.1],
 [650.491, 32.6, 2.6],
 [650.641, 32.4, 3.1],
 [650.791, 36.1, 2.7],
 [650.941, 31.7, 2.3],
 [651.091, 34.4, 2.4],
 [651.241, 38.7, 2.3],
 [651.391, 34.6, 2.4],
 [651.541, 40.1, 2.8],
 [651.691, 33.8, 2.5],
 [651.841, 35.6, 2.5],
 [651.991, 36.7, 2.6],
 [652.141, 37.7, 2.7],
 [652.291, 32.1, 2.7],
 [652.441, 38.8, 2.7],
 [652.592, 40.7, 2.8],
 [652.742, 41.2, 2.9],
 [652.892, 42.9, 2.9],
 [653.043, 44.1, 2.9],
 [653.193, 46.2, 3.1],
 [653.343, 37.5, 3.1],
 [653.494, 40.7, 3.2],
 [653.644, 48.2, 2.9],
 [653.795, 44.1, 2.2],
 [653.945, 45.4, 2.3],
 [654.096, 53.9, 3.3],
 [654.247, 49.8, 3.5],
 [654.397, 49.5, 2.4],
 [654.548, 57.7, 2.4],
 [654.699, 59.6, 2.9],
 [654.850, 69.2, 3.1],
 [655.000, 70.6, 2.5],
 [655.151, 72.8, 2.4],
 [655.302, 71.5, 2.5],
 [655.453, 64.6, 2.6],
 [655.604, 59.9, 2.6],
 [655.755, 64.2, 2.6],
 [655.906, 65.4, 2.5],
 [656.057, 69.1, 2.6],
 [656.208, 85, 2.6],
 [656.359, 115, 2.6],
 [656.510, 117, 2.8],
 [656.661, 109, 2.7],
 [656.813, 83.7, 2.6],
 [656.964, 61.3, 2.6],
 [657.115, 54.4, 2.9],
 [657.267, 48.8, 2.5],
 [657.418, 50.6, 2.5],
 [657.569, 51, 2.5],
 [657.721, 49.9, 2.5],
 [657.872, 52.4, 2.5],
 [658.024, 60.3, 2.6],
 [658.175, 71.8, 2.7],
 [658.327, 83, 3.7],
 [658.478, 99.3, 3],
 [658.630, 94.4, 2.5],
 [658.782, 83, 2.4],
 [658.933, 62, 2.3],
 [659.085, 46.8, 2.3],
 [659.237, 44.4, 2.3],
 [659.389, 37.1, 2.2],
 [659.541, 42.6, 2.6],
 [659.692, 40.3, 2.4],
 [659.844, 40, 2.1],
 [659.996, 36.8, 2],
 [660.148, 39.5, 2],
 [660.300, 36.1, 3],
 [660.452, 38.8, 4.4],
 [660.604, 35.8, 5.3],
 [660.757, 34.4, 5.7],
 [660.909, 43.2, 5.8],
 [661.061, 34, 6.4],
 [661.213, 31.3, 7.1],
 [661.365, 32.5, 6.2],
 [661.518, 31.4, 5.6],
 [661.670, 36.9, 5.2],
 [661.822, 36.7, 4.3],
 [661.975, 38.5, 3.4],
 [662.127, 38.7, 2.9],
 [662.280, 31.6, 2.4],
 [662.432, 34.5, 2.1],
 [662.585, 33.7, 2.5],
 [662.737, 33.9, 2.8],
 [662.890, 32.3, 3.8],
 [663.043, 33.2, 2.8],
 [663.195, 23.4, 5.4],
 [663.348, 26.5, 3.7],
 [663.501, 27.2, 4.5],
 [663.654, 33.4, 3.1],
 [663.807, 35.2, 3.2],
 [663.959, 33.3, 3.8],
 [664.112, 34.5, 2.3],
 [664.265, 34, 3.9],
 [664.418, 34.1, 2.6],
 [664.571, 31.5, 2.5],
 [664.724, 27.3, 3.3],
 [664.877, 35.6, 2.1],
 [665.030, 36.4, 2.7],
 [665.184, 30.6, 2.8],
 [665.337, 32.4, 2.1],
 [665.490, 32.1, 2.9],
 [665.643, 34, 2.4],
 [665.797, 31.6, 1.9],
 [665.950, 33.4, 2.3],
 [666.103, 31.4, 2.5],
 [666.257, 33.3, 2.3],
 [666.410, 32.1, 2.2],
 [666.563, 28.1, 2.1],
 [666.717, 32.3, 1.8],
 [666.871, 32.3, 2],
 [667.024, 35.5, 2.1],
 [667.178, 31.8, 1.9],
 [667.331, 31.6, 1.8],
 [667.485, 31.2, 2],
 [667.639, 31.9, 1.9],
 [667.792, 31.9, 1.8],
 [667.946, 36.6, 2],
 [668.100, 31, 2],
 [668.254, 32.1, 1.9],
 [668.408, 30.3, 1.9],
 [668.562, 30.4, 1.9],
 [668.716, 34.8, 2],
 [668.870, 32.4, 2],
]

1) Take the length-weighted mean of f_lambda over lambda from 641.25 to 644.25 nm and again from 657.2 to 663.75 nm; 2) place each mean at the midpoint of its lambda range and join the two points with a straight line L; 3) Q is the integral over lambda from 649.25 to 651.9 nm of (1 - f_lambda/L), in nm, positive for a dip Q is 0.343 nm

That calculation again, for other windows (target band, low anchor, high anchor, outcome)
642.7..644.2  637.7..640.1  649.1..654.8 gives 0.06 nm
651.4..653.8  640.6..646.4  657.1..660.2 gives 0.38 nm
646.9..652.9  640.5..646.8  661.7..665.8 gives -0.30 nm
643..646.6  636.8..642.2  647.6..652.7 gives 0.06 nm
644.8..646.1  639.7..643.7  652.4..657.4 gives 0.26 nm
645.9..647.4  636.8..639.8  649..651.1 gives -0.05 nm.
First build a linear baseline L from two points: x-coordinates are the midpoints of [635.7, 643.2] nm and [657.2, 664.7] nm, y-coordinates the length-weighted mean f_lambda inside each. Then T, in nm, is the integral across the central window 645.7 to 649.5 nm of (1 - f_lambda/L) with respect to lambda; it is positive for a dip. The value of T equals 0.32 nm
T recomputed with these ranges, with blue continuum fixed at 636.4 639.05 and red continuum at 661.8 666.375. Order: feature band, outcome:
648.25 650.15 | 0.058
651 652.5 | -0.133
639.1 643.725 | 0.162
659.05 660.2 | -0.274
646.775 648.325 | -0.069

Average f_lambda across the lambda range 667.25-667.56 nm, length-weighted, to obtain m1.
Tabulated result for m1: 31.4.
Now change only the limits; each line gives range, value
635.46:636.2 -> 33.7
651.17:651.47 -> 36.7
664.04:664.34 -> 34.2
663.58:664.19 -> 34.1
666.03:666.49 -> 32.3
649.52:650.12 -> 29.3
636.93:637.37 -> 33.9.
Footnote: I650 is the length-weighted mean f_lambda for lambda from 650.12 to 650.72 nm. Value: 32.5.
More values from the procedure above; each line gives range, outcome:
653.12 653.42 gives 41.8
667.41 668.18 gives 32.5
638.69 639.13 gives 33.2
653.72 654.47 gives 48.6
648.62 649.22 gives 33.8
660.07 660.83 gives 36.9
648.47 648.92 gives 31.9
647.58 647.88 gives 35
